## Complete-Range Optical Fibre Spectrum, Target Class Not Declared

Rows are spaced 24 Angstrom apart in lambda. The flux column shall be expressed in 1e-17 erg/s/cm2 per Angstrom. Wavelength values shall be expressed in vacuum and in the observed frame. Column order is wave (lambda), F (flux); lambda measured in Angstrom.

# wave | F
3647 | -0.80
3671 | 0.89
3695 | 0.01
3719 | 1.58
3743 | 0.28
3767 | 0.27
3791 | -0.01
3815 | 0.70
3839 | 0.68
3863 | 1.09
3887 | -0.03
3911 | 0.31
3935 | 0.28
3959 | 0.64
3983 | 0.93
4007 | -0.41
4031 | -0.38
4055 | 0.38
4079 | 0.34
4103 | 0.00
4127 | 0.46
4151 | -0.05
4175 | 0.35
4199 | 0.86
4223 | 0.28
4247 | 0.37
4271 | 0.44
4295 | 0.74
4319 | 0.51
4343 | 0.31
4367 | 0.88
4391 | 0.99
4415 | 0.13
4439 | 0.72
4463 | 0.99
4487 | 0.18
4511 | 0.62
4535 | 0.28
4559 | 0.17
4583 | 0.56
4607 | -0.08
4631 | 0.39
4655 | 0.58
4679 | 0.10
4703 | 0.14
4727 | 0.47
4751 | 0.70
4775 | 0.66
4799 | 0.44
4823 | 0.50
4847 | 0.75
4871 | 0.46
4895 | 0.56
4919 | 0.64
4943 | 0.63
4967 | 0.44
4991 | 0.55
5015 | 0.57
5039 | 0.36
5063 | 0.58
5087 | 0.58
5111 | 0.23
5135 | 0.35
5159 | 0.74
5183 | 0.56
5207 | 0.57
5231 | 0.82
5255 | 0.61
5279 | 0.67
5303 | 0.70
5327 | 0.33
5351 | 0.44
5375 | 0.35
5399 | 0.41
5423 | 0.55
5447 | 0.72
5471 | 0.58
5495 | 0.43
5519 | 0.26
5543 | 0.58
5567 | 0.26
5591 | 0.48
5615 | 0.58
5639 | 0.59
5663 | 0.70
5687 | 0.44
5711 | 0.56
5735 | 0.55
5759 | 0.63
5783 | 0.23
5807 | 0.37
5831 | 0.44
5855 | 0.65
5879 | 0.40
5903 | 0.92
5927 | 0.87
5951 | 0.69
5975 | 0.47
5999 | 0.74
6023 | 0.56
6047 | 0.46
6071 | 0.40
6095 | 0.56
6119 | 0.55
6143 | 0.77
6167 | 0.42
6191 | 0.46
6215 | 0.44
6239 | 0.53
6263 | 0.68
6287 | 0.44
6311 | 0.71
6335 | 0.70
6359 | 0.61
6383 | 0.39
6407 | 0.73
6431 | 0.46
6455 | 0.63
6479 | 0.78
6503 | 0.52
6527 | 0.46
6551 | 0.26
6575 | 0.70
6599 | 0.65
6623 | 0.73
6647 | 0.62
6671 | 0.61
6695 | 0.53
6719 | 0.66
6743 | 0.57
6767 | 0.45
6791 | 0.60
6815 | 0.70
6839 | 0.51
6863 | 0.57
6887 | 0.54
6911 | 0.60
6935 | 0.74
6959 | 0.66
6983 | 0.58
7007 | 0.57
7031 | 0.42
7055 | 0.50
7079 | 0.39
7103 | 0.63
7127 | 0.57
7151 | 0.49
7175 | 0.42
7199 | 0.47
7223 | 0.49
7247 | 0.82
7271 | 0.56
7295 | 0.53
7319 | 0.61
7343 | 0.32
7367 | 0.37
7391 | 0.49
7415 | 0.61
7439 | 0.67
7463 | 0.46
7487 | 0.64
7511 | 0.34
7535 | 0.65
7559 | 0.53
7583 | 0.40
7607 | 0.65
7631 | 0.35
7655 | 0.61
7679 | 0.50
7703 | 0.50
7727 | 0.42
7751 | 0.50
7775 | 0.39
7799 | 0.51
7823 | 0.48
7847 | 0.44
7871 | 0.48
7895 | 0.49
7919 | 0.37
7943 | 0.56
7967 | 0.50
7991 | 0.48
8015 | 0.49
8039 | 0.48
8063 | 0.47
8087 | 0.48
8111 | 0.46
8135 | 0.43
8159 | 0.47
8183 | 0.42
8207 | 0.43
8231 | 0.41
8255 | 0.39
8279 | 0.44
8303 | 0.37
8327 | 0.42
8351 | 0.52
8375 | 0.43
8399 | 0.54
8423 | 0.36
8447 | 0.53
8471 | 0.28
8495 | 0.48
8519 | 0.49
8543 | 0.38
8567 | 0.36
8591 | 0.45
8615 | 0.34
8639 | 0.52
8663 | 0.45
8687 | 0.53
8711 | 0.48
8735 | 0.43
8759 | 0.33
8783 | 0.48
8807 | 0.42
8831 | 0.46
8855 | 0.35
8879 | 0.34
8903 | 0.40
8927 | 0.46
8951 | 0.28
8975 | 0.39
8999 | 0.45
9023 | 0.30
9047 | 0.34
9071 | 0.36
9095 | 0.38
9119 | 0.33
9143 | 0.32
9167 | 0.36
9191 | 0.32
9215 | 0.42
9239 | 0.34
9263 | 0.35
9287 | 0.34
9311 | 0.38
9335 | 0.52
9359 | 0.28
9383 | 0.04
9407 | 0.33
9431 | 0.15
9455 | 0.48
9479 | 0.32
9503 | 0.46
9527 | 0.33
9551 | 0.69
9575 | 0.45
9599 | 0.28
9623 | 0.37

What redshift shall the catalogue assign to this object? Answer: 0.057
